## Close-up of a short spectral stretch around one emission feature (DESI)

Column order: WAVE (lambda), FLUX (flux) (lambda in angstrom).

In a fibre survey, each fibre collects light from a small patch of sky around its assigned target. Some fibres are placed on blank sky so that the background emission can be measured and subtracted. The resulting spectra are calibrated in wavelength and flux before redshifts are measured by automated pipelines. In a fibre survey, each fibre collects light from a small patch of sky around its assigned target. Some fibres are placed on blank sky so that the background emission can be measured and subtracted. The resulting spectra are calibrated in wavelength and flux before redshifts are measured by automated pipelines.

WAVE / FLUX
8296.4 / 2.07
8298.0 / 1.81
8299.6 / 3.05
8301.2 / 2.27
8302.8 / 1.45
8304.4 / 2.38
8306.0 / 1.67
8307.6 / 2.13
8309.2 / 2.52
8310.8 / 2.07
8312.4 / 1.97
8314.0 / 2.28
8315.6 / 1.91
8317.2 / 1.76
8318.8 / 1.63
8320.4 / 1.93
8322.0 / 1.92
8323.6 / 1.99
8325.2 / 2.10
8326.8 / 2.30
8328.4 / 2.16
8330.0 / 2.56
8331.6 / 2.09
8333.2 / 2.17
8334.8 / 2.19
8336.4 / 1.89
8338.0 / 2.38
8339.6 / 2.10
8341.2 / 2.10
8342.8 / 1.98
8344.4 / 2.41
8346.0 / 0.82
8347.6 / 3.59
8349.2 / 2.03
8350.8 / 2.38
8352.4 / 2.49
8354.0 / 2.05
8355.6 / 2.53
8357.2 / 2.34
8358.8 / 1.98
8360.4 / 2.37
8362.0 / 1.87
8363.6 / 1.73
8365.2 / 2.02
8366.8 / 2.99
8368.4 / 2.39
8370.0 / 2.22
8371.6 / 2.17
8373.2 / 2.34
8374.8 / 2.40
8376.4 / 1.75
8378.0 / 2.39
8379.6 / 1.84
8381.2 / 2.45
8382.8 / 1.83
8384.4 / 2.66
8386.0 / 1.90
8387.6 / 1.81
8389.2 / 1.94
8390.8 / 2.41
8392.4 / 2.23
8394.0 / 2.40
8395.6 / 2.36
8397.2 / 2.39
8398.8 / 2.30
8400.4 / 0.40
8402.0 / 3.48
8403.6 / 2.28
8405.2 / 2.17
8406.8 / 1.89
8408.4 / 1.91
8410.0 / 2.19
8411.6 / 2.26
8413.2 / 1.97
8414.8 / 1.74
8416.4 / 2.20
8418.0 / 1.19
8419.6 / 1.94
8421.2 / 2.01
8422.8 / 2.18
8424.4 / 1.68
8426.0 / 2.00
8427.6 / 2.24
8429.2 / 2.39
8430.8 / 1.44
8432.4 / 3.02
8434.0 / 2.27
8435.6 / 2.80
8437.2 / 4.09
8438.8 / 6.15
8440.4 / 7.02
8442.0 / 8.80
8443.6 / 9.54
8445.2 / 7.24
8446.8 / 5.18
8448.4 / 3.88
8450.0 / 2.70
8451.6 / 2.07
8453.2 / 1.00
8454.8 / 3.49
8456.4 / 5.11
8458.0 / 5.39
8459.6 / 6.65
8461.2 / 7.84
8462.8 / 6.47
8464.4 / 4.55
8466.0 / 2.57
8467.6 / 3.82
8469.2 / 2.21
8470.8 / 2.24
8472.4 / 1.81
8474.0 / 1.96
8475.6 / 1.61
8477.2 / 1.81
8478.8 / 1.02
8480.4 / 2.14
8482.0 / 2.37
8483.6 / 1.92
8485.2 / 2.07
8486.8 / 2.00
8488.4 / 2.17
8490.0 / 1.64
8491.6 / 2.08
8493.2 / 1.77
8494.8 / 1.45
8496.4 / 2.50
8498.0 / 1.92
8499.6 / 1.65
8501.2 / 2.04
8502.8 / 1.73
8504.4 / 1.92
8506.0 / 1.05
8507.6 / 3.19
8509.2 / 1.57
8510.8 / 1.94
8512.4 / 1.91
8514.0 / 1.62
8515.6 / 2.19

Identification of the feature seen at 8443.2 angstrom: [S II]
